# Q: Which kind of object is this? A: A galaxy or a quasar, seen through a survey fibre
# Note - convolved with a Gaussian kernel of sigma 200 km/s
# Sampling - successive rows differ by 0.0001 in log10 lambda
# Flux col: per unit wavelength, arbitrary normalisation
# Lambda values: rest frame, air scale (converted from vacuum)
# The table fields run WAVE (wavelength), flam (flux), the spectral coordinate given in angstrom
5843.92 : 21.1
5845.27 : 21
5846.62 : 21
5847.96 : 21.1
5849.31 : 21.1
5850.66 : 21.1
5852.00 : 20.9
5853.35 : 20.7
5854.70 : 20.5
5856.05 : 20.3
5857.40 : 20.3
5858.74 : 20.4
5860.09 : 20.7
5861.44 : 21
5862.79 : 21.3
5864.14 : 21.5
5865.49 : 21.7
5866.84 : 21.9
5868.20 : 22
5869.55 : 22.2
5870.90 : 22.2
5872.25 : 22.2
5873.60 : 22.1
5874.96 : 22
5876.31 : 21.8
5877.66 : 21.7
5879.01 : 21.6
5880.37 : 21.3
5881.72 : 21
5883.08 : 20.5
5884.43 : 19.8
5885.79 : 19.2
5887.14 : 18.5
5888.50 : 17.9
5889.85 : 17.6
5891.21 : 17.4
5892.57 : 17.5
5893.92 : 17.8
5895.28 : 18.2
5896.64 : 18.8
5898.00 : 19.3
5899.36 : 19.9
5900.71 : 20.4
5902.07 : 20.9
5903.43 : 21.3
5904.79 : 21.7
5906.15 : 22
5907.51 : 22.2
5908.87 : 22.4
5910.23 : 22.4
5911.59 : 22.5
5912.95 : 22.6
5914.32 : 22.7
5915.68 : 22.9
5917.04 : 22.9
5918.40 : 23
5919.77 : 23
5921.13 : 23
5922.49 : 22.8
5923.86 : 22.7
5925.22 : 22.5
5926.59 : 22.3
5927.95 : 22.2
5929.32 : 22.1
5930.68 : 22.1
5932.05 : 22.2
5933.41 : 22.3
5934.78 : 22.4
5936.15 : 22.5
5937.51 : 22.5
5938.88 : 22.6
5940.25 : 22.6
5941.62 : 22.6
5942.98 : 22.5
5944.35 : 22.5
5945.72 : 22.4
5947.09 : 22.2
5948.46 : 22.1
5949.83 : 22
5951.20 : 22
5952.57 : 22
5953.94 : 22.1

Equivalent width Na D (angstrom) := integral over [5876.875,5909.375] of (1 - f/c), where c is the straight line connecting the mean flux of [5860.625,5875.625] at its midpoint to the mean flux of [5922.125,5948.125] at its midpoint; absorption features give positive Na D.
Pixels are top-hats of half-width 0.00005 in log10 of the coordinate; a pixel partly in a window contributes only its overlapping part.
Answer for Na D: 3.1 angstrom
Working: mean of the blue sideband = 21.8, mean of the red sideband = 22.4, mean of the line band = 20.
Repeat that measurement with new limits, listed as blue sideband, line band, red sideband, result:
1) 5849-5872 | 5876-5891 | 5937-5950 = 1.1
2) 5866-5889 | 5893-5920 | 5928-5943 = 0.6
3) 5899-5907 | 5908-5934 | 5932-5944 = -0.9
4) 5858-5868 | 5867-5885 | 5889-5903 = -1.1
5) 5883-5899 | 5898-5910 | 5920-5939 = -0.9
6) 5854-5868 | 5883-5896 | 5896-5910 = 1.6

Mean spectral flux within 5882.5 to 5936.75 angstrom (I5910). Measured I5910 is 21.1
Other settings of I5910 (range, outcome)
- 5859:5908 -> 20.5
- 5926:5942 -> 22.4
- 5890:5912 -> 20.2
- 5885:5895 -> 18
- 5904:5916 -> 22.3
